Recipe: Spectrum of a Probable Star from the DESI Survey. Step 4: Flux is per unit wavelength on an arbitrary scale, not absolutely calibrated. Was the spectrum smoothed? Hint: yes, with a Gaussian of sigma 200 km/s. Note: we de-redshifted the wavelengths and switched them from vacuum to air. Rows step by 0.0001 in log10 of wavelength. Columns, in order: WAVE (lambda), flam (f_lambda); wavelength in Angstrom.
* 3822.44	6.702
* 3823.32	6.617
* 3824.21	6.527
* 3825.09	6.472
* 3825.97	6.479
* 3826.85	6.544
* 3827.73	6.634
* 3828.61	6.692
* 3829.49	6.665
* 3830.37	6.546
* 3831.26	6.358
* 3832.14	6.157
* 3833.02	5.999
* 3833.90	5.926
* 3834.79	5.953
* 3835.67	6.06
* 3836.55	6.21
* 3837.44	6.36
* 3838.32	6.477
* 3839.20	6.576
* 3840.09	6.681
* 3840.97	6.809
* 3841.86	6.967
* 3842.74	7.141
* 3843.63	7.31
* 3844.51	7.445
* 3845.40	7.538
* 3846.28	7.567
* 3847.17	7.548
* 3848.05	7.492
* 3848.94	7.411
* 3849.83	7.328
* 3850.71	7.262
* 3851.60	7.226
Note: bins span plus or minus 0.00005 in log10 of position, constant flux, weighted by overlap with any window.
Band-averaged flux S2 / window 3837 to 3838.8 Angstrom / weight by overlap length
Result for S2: 6.45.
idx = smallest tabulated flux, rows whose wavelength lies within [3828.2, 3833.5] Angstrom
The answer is 5.999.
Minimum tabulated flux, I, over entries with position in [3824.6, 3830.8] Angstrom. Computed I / 6.472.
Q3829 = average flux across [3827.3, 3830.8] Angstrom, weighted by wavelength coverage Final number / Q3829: 6.64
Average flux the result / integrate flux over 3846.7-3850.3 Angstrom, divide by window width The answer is 7.45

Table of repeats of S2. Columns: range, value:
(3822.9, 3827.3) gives 6.52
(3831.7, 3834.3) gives 6.04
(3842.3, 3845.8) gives 7.35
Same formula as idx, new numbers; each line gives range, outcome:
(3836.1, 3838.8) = 6.21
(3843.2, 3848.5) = 7.31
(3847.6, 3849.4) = 7.411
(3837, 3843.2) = 6.36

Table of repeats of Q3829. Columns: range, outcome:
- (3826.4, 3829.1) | 6.64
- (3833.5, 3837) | 6.03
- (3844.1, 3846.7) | 7.52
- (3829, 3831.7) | 6.52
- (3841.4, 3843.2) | 7.03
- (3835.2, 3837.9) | 6.22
